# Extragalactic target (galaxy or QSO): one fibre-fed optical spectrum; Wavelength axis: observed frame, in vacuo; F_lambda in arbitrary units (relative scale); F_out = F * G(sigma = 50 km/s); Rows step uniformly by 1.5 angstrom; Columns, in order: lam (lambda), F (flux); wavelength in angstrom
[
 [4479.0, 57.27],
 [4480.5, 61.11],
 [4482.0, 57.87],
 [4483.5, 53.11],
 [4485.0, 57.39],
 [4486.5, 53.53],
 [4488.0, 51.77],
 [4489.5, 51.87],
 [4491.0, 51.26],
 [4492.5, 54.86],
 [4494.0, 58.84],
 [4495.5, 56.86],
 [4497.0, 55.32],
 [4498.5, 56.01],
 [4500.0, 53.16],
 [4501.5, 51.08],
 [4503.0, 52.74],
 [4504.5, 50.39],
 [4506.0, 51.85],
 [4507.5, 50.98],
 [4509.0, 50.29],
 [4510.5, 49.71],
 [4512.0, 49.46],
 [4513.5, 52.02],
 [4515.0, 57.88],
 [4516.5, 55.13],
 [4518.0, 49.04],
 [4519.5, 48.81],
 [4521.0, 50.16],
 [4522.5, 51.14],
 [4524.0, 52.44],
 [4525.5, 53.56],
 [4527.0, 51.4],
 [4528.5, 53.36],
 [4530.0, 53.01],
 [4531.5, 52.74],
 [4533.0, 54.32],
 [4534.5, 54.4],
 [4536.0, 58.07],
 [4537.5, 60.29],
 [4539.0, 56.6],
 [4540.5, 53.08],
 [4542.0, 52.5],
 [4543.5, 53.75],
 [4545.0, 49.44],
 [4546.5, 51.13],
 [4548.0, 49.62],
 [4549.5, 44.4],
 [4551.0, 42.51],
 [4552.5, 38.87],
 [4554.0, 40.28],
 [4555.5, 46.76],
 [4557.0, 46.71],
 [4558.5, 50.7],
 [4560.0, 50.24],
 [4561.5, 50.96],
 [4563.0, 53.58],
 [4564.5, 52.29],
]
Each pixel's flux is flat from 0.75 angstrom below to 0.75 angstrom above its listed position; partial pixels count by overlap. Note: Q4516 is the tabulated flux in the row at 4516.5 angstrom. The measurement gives 55.13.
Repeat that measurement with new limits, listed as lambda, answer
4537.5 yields 60.29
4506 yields 51.85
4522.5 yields 51.14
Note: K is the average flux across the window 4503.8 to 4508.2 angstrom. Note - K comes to 51.1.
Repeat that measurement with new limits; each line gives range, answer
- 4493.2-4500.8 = 56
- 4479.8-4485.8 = 57.3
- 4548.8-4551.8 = 43.4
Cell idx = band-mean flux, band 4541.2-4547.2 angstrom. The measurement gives 51.7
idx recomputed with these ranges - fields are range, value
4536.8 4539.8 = 58.3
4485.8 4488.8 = 52.6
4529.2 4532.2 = 52.9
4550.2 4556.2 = 42.1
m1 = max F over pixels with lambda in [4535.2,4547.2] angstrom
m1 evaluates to 60.29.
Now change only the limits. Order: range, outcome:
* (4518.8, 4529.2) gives 53.56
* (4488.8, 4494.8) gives 58.84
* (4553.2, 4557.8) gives 46.76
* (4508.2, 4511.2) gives 50.29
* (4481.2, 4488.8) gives 57.87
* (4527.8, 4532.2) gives 53.36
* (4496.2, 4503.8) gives 56.01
